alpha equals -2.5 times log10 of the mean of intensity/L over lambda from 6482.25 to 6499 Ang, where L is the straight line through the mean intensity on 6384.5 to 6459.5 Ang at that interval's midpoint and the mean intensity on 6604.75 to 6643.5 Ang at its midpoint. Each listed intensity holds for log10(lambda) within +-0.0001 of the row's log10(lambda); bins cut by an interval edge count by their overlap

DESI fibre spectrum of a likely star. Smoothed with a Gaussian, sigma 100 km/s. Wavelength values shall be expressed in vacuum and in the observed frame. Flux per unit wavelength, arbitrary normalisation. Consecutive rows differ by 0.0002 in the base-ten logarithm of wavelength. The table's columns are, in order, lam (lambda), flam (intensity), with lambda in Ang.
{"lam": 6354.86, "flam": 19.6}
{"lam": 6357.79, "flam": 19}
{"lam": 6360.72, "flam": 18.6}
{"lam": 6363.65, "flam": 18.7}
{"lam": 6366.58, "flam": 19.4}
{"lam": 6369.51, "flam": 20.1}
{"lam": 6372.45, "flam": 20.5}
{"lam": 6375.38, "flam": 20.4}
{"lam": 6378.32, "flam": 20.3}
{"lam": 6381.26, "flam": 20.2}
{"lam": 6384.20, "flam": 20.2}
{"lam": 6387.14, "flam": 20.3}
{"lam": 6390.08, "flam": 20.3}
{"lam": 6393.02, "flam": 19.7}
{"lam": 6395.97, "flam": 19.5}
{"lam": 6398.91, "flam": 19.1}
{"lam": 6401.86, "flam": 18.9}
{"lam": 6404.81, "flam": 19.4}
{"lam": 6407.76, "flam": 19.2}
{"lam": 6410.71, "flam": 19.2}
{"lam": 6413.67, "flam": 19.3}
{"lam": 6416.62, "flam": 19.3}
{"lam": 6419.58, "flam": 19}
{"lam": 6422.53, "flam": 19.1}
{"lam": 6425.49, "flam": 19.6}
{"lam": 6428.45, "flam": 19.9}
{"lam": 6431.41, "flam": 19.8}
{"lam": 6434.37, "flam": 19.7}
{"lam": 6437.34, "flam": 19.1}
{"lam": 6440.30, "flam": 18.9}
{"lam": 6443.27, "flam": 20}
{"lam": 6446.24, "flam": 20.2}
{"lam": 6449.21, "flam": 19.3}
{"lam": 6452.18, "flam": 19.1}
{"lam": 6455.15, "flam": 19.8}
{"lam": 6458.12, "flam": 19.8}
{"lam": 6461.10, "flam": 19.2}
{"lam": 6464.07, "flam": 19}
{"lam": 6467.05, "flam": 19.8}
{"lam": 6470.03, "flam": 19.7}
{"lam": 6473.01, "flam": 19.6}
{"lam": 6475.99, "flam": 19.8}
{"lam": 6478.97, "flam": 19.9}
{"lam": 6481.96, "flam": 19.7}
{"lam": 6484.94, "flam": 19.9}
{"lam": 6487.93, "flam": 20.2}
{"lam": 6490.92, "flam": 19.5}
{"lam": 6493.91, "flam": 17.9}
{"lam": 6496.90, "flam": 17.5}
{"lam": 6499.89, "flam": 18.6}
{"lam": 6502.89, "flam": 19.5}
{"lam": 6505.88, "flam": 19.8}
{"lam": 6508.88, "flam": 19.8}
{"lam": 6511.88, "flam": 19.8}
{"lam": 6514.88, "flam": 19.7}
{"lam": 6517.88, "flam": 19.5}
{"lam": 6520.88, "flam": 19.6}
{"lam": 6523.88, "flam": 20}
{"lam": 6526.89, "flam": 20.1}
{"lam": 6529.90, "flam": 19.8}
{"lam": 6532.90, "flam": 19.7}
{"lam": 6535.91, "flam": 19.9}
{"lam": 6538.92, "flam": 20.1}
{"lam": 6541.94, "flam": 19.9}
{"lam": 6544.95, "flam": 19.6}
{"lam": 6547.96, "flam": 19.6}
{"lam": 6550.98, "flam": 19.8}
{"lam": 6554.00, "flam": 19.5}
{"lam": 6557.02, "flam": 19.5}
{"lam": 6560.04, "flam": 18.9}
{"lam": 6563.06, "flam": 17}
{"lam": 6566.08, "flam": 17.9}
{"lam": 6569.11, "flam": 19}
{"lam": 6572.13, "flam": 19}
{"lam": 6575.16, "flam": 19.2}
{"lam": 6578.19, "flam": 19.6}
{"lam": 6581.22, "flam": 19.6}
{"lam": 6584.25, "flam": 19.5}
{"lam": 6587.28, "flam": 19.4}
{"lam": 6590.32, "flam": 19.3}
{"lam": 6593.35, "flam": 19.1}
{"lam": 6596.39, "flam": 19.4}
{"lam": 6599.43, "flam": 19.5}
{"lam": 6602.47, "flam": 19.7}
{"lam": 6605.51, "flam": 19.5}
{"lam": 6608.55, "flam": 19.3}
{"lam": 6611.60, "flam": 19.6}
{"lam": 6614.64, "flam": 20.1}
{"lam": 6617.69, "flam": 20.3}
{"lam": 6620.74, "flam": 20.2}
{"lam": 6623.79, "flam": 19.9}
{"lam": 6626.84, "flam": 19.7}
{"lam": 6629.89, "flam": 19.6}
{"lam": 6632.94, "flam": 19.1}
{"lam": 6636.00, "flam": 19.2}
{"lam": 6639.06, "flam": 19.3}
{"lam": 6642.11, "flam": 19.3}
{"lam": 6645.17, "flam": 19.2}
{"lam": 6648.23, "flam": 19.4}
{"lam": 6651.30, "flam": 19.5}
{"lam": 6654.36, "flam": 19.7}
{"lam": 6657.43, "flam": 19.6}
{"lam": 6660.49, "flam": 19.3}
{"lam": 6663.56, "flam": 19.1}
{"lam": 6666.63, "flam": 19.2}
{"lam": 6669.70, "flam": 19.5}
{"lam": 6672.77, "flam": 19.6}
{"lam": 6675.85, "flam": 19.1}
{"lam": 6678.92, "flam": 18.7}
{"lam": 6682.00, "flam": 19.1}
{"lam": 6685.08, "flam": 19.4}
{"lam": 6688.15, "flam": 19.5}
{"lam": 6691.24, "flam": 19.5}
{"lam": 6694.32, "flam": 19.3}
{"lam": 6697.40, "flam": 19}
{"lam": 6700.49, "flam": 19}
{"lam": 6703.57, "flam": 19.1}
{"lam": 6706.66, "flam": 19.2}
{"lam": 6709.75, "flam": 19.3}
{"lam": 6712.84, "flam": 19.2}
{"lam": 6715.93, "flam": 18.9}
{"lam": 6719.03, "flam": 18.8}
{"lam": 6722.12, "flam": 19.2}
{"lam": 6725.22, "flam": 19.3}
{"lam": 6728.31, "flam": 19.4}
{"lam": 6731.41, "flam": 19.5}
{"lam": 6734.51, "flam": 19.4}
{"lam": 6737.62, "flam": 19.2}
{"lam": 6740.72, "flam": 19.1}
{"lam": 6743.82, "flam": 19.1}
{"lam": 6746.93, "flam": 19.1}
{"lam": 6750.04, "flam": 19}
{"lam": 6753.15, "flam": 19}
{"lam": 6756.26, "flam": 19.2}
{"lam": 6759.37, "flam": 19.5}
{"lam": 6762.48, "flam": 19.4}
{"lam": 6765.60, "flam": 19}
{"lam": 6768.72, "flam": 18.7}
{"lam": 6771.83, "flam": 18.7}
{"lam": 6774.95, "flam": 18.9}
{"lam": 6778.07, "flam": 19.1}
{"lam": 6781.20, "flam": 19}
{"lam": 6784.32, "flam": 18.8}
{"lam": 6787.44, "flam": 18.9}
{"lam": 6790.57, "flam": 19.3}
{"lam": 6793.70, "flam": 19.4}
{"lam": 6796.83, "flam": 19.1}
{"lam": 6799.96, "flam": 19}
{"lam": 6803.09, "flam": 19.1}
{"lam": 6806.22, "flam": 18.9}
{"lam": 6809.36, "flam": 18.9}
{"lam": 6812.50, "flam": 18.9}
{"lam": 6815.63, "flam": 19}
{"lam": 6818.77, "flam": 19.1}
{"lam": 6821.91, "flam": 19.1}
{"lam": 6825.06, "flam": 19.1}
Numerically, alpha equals 0.03 mag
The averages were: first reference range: 19.5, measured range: 19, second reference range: 19.6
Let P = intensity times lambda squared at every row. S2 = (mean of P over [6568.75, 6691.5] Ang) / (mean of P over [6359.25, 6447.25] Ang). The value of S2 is 1.06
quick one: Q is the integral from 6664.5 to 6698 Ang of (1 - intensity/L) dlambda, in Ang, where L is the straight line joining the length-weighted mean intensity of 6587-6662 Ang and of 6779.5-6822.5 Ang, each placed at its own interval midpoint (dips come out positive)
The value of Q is 0.2 Ang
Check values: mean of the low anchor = 19.5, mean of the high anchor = 19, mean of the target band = 19.3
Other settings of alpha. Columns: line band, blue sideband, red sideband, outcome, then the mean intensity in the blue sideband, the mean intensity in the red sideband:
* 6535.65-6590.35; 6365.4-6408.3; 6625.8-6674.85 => 0.02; 19.8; 19.4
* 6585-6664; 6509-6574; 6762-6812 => -0.01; 19.4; 19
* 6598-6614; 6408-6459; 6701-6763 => -0.01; 19.5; 19.2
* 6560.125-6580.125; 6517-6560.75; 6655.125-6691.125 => 0.05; 19.7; 19.3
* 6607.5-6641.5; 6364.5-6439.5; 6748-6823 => -0.02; 19.6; 19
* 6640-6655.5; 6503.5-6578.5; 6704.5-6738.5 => -0.01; 19.4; 19.2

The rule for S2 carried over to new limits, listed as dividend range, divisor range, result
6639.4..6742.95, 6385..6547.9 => 1.06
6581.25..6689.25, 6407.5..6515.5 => 1.06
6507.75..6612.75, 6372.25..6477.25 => 1.03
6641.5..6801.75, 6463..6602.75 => 1.05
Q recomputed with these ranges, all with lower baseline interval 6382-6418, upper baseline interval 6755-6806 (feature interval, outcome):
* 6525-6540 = -0.42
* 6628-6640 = -0.04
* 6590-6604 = -0.08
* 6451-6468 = 0.02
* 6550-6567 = 0.51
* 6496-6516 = 0.13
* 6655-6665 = -0.08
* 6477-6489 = -0.29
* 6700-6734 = -0.07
